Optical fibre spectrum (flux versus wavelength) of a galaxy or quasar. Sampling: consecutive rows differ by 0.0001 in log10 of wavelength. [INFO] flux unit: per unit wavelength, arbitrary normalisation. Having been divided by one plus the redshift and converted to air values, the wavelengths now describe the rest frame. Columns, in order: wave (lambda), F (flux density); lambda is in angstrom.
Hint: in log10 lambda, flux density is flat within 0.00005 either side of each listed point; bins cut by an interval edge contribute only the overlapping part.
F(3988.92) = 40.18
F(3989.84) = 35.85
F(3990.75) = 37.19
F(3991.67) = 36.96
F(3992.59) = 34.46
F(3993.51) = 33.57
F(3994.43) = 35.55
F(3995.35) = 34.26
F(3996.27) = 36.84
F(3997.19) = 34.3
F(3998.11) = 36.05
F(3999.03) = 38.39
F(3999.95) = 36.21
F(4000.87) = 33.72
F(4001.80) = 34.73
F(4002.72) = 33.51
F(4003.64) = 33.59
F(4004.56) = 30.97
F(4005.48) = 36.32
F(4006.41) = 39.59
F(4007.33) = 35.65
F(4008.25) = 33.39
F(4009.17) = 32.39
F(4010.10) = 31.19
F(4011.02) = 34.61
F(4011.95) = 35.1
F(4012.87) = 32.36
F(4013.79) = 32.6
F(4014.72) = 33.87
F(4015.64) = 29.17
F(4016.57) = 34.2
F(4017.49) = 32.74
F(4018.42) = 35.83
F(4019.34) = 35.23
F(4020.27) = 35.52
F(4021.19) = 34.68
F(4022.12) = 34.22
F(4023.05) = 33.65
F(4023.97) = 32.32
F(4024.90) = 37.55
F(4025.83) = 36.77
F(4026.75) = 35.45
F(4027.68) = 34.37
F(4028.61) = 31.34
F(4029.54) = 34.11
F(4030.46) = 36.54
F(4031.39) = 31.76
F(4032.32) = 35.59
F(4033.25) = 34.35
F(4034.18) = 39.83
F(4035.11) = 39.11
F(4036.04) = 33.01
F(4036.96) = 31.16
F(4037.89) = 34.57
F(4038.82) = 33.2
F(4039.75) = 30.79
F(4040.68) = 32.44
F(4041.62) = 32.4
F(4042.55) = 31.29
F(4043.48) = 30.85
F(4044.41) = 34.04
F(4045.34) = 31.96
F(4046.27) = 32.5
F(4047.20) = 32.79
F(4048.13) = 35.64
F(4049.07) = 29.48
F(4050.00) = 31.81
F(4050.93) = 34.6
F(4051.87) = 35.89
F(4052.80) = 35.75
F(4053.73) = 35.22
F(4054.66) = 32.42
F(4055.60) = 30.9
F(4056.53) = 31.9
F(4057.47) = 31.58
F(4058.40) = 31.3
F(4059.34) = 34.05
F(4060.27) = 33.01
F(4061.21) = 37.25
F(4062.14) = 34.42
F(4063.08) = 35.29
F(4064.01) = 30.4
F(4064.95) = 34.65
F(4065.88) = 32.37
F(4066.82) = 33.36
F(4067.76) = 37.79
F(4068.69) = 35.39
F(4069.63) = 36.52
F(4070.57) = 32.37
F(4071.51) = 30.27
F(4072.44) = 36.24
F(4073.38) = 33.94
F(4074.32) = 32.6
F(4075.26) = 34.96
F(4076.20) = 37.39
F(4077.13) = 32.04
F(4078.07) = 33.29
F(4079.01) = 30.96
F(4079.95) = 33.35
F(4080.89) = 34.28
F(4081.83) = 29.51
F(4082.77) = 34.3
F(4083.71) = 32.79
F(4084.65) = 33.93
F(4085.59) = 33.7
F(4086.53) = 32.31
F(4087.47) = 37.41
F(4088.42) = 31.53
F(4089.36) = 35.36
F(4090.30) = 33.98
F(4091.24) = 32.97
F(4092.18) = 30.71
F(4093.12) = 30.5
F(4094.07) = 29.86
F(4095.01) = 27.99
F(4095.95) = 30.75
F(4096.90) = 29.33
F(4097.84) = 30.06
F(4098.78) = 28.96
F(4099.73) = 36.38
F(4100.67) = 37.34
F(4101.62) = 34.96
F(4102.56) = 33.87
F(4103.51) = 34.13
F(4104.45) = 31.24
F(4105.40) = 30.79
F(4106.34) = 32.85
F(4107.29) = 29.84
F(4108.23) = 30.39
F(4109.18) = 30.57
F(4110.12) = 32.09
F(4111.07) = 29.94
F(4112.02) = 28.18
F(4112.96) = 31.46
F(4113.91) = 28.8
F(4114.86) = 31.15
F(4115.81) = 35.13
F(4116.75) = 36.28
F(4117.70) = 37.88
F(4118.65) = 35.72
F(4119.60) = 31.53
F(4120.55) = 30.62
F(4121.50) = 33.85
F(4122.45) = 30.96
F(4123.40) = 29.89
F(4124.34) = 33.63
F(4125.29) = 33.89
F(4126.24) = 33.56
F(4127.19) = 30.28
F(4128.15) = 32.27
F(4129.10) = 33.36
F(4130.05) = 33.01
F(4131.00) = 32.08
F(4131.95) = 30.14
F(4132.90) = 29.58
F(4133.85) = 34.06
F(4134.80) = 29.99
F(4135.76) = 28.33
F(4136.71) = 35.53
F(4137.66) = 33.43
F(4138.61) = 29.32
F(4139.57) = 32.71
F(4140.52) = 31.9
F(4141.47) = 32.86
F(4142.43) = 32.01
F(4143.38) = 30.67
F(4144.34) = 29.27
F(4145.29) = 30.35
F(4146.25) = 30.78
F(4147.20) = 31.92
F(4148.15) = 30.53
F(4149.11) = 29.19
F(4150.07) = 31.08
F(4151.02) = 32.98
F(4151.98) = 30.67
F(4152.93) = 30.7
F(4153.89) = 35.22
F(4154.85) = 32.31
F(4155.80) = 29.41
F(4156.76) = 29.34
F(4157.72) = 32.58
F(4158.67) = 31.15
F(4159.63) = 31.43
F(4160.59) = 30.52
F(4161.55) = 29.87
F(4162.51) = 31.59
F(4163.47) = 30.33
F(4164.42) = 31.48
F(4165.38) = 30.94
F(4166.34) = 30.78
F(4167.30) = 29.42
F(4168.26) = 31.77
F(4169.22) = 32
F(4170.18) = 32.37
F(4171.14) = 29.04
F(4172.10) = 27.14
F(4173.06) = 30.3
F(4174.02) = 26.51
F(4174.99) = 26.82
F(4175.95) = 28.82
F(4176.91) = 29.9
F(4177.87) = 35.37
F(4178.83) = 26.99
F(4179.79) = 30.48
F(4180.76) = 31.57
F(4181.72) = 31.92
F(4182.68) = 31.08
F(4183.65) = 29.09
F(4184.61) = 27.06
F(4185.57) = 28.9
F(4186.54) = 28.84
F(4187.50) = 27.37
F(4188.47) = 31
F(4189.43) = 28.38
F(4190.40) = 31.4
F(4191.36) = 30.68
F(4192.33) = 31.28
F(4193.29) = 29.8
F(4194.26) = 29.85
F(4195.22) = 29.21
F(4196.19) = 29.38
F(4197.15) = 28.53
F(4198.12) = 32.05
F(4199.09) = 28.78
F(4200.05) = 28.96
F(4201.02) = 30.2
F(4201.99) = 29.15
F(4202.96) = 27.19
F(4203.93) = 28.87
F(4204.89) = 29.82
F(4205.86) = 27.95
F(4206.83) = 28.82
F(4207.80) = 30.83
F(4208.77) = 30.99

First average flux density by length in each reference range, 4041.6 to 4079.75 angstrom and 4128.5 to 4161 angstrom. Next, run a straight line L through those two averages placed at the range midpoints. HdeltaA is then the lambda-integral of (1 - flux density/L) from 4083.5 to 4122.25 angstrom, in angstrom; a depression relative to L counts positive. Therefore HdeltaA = 0.1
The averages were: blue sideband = 33.5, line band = 32.4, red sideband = 31.4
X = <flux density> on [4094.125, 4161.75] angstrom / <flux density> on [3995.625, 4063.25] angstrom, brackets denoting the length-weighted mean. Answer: 0.9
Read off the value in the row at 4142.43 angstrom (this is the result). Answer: 32.01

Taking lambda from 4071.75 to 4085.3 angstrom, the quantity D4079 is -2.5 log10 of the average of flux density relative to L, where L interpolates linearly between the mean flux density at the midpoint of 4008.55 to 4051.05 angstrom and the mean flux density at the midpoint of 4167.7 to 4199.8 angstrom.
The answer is -0.03 mag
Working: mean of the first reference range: 33.7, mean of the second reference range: 29.8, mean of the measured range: 33.5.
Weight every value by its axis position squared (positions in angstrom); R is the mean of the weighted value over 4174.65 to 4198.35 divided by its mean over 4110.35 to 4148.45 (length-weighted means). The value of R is 0.96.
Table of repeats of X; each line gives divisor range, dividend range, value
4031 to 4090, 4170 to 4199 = 0.88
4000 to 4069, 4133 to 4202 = 0.90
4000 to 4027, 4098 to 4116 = 0.93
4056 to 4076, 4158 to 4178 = 0.90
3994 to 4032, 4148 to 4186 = 0.89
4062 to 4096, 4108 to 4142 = 0.96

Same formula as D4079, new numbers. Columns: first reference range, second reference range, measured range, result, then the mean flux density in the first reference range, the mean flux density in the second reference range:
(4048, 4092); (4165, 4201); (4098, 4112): 0.01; 33.6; 29.8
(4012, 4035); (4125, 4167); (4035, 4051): 0.04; 34.4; 31.4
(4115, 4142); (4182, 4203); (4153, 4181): 0.01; 32.5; 29.5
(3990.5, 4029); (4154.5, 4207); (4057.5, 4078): -0.03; 34.5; 29.9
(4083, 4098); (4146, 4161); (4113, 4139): -0.02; 32.1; 31.3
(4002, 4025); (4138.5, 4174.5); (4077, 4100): 0.00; 34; 30.9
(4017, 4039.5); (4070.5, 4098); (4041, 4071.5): 0.01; 34.7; 32.7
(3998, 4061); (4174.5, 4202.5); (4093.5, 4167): -0.01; 33.9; 29.7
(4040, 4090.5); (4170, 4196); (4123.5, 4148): -0.02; 33.4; 29.6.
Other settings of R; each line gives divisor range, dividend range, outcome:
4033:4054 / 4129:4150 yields 0.98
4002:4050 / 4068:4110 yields 1.00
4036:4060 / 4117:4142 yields 1.03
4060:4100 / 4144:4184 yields 0.96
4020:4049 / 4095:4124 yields 0.98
